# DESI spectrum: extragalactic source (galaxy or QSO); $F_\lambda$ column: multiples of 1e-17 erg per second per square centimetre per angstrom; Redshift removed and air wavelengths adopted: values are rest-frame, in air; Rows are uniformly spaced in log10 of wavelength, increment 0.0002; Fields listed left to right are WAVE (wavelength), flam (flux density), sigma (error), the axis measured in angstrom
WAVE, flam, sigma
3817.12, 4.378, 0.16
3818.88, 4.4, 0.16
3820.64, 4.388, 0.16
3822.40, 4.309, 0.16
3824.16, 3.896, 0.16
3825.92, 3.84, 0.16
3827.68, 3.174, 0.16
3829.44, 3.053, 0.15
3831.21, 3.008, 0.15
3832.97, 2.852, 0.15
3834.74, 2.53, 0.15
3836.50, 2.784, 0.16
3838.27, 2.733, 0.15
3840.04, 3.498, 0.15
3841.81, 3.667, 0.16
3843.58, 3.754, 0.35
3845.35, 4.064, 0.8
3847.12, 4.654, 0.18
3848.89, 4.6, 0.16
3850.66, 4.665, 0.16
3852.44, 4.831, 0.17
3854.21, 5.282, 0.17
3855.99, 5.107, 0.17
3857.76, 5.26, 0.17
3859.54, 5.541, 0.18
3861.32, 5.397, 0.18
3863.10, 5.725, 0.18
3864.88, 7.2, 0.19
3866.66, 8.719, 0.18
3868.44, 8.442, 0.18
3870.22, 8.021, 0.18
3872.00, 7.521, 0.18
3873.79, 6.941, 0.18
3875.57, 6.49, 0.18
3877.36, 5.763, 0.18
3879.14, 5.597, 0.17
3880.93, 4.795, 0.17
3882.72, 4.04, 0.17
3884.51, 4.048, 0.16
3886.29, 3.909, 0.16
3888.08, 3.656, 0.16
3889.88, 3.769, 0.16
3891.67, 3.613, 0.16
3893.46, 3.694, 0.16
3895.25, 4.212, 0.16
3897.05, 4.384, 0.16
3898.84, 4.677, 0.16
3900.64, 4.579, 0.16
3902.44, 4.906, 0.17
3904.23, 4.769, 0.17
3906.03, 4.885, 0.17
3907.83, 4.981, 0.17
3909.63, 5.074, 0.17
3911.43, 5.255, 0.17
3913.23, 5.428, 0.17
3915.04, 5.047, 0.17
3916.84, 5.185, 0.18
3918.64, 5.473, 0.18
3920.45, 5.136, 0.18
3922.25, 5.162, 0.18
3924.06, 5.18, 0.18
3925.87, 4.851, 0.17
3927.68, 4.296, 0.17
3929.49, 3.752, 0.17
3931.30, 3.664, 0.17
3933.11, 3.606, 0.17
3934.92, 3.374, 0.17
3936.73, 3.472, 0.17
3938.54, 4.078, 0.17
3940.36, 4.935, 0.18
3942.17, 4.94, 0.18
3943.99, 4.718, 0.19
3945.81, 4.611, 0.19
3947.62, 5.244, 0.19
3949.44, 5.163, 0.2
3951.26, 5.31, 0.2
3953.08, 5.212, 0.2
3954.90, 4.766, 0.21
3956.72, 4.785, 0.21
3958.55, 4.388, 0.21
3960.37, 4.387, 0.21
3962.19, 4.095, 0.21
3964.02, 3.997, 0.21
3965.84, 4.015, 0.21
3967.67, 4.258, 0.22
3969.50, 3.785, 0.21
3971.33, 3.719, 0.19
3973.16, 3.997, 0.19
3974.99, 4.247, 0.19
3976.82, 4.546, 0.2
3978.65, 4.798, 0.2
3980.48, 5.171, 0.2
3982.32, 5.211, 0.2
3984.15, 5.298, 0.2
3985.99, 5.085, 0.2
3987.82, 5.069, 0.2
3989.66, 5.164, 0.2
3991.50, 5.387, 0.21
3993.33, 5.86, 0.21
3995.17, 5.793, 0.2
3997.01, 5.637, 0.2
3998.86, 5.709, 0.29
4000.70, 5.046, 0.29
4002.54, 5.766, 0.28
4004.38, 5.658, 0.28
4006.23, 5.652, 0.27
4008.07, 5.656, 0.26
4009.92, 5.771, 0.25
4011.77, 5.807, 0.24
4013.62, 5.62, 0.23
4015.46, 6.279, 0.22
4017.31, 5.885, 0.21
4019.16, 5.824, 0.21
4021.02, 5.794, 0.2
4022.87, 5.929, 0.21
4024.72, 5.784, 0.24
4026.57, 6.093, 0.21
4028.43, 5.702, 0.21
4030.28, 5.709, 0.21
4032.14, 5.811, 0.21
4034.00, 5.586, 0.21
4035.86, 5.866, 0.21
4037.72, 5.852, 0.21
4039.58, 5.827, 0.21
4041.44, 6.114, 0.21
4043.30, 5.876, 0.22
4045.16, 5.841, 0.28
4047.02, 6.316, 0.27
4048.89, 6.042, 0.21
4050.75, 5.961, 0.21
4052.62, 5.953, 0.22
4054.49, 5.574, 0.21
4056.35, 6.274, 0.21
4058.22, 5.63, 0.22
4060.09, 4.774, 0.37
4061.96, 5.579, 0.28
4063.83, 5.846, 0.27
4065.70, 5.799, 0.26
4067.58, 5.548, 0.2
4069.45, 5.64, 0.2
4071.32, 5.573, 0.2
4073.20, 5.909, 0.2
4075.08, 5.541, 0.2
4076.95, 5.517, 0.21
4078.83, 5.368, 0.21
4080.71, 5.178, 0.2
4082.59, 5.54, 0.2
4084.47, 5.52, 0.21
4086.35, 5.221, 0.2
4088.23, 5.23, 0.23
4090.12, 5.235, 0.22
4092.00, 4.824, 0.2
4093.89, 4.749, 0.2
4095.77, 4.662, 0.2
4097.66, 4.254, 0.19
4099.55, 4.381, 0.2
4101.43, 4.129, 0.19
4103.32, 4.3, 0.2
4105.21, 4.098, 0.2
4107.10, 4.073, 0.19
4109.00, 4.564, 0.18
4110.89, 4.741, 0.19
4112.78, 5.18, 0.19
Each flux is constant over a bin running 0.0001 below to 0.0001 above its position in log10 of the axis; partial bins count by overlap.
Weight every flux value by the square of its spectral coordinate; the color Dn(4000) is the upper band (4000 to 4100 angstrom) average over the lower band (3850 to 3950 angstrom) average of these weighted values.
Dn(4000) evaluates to 1.20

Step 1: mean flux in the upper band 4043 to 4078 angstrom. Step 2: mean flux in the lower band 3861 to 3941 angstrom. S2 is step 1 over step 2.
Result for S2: 1.14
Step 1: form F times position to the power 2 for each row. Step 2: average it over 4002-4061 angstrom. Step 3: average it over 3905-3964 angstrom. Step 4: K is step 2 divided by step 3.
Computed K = 1.30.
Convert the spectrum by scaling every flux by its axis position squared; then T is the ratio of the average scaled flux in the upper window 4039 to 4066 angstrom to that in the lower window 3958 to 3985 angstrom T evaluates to 1.38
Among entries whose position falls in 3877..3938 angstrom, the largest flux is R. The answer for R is 5.763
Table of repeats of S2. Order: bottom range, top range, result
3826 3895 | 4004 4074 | 1.21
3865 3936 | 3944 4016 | 0.99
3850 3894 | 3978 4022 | 1.00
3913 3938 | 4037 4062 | 1.29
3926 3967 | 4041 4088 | 1.29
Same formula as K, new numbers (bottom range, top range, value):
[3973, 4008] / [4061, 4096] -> 1.07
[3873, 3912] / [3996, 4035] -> 1.30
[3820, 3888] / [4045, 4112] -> 1.21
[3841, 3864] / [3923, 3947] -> 0.93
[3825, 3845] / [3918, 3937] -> 1.43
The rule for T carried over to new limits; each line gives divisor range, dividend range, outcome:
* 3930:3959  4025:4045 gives 1.35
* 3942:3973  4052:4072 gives 1.32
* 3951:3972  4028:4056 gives 1.40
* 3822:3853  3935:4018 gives 1.46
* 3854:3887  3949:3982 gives 0.78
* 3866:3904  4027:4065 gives 1.19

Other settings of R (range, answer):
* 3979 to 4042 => 6.279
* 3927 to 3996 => 5.86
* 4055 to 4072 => 6.274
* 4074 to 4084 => 5.541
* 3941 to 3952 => 5.31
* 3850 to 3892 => 8.719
